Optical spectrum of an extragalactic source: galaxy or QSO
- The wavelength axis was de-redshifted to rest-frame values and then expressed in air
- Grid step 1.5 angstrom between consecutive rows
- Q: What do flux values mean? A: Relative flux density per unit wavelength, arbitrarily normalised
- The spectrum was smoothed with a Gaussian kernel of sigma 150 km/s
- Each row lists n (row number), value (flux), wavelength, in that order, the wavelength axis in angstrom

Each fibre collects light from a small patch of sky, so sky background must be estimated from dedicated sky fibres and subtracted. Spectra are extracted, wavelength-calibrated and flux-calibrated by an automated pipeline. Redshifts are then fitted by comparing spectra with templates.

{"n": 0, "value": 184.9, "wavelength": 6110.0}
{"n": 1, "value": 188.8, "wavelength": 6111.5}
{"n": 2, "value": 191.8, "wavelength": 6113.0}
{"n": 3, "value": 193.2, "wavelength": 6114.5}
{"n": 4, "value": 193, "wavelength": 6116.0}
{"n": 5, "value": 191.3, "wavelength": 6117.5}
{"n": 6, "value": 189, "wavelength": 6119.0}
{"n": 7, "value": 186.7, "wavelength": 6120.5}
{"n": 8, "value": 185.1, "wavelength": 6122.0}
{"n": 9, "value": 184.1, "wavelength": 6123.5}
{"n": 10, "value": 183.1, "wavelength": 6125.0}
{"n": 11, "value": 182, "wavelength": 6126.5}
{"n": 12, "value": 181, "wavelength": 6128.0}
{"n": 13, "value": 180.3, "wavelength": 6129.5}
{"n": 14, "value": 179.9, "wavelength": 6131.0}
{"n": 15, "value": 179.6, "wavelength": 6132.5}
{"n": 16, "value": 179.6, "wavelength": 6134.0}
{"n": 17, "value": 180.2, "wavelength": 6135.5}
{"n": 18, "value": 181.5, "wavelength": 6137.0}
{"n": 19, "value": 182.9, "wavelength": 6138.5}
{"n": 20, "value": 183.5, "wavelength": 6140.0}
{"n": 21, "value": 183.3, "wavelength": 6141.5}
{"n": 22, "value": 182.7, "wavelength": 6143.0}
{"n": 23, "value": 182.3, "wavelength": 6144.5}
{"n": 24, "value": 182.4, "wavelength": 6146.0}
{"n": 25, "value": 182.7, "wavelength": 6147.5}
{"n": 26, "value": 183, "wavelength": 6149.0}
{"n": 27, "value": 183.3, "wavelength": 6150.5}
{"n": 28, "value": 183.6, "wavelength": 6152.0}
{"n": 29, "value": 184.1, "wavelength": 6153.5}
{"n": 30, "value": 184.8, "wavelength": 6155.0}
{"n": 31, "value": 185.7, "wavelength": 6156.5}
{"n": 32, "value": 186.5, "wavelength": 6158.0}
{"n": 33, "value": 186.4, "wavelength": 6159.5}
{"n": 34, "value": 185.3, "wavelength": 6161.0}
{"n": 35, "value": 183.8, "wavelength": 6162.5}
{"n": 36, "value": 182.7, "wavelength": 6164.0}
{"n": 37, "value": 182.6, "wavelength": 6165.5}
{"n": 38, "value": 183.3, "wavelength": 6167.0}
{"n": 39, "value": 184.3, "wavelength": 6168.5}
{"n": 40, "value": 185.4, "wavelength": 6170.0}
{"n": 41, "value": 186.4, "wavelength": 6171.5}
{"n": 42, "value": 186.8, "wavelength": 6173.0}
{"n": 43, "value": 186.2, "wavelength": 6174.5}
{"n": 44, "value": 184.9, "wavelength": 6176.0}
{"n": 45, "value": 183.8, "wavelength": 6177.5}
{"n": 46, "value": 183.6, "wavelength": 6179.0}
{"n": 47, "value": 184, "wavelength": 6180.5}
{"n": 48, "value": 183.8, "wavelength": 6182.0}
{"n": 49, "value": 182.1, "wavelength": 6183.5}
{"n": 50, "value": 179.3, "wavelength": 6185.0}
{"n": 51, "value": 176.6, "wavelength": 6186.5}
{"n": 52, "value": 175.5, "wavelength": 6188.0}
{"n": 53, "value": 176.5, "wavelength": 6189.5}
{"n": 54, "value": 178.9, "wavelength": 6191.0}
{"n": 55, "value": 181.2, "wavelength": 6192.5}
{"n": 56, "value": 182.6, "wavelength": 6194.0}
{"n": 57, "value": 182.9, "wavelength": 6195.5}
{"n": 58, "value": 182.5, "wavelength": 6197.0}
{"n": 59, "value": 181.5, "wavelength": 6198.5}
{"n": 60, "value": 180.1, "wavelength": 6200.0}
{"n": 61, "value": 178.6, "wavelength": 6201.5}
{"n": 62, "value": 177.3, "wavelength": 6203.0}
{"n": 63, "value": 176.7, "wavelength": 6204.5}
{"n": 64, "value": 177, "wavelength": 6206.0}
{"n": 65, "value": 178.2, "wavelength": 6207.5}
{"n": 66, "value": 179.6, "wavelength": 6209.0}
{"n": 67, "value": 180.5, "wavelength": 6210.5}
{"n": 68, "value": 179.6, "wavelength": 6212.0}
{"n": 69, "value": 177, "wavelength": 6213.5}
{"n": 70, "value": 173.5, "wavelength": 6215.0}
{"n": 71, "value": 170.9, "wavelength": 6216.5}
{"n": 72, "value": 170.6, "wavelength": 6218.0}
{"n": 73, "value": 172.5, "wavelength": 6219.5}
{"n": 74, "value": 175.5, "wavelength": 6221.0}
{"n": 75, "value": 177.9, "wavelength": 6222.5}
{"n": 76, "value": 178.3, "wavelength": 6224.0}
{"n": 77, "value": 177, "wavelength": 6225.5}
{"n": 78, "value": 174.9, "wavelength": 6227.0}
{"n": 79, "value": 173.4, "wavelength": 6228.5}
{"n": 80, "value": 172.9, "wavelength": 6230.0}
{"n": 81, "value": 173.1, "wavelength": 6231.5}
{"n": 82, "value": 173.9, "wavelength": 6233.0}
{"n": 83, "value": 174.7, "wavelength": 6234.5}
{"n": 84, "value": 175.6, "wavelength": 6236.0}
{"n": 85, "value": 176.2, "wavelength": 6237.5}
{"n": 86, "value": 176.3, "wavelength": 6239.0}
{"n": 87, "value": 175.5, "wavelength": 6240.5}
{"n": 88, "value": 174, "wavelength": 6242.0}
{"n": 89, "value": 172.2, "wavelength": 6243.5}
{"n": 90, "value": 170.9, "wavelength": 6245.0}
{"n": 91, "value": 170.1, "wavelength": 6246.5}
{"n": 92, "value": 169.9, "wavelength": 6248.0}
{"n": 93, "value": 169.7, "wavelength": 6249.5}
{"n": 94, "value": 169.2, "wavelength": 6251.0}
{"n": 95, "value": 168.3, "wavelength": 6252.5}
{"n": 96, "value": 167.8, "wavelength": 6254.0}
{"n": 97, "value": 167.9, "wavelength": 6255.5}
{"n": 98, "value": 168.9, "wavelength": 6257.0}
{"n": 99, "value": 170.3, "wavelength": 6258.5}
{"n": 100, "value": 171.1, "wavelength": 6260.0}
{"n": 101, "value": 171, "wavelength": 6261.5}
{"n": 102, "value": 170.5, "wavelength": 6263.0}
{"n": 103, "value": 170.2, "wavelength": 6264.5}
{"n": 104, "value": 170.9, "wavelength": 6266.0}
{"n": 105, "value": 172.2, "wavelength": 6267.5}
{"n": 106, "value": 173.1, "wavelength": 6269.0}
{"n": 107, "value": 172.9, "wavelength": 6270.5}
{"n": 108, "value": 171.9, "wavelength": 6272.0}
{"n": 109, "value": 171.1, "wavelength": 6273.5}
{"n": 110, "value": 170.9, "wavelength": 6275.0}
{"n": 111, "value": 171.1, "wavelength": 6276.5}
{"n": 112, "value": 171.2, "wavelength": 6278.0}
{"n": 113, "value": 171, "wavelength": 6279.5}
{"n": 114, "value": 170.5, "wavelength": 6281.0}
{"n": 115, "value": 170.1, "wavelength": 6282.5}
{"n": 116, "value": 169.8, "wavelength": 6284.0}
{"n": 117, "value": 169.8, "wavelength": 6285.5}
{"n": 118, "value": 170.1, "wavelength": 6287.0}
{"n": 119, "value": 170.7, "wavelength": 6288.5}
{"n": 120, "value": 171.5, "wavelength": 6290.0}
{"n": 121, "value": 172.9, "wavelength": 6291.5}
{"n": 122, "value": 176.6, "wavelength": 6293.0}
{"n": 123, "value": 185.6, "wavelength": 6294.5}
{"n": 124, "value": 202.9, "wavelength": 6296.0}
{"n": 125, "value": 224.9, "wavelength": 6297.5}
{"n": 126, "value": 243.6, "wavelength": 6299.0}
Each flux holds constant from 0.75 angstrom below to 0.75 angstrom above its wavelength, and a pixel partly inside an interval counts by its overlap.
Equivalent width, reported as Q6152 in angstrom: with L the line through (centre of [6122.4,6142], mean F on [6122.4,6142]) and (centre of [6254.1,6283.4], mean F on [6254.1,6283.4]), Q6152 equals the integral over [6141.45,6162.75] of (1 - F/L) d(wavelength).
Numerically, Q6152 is -0.5 angstrom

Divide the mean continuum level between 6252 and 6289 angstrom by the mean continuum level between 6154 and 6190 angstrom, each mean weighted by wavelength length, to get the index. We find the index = 0.9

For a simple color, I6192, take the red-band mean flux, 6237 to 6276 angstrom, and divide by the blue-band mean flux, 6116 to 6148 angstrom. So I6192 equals 0.9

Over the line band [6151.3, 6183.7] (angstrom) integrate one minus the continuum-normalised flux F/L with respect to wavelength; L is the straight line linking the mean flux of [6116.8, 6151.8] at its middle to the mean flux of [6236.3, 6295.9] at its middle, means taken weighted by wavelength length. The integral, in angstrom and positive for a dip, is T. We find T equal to -0.8 angstrom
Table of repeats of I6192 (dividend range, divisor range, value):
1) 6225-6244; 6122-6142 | 0.96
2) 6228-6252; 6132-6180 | 0.94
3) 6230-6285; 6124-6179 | 0.94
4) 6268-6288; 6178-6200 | 0.95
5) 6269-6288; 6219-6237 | 0.98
